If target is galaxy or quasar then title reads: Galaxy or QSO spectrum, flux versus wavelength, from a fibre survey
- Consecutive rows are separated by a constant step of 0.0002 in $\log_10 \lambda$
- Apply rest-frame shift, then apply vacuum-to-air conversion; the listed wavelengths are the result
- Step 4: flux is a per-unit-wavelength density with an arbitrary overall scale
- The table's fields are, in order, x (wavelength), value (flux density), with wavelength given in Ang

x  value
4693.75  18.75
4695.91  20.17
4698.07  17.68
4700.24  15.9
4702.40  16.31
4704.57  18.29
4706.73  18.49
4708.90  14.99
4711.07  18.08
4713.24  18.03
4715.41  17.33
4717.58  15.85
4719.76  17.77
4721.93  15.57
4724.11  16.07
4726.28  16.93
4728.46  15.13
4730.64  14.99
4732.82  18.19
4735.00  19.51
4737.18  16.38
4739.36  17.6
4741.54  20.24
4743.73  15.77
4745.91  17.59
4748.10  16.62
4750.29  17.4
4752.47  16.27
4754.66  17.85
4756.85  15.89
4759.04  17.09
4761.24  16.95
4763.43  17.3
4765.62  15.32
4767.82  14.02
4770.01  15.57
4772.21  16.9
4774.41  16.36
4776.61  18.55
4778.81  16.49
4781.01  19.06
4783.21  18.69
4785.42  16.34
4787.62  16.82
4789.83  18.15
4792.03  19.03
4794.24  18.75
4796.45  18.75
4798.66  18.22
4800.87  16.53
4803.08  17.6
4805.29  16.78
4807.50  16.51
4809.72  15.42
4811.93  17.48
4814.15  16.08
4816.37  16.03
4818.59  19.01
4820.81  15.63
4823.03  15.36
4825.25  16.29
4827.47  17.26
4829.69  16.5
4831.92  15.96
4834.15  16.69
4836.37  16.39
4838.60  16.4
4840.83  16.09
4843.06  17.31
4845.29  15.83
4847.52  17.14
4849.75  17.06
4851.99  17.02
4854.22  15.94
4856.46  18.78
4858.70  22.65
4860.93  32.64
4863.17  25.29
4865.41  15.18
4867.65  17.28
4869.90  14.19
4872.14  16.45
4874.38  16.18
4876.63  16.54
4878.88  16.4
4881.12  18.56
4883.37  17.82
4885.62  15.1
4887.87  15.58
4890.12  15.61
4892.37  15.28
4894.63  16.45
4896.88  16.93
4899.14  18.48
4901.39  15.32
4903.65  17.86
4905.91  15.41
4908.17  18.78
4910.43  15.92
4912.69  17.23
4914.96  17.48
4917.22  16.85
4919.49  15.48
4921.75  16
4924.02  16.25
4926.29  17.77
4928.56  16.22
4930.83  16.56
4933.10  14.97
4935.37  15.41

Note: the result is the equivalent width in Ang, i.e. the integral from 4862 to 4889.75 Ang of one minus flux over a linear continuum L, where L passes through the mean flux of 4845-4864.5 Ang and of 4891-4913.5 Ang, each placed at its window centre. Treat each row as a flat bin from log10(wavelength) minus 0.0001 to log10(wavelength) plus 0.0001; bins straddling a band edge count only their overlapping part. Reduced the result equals 2.6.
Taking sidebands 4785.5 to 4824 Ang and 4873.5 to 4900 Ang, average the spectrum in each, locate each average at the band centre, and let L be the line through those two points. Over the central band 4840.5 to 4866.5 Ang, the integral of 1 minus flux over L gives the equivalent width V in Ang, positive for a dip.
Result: -3.95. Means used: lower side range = 17.2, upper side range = 16.6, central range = 19.4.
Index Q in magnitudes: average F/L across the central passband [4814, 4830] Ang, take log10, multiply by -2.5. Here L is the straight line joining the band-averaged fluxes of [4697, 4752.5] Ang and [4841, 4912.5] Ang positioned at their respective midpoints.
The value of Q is 0.05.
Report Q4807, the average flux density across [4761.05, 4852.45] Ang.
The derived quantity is 16.9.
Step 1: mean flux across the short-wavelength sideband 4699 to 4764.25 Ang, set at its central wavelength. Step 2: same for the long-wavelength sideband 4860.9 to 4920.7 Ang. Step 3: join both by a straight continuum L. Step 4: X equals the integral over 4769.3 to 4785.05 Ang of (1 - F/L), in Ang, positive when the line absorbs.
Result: -0.3 Ang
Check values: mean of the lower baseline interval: 17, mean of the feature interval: 17.4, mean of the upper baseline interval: 17.1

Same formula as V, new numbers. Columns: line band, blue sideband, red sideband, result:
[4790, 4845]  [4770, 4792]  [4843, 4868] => 4.5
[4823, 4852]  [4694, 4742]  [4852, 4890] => 2.4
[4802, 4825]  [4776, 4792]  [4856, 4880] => 2.2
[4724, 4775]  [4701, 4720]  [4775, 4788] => 2.0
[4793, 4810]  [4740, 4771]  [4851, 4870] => 0.8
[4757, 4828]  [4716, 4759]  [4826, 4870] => 2.2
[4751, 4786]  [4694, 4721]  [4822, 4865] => 1.9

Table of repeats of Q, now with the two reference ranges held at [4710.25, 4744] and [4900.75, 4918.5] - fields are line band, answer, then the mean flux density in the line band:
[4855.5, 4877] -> -0.16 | 19.6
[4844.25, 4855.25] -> 0.02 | 16.6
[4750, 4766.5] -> 0.02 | 16.8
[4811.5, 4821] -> 0.01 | 16.9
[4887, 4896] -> 0.08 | 15.8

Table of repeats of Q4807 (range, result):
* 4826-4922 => 17.3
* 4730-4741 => 17.6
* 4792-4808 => 17.7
